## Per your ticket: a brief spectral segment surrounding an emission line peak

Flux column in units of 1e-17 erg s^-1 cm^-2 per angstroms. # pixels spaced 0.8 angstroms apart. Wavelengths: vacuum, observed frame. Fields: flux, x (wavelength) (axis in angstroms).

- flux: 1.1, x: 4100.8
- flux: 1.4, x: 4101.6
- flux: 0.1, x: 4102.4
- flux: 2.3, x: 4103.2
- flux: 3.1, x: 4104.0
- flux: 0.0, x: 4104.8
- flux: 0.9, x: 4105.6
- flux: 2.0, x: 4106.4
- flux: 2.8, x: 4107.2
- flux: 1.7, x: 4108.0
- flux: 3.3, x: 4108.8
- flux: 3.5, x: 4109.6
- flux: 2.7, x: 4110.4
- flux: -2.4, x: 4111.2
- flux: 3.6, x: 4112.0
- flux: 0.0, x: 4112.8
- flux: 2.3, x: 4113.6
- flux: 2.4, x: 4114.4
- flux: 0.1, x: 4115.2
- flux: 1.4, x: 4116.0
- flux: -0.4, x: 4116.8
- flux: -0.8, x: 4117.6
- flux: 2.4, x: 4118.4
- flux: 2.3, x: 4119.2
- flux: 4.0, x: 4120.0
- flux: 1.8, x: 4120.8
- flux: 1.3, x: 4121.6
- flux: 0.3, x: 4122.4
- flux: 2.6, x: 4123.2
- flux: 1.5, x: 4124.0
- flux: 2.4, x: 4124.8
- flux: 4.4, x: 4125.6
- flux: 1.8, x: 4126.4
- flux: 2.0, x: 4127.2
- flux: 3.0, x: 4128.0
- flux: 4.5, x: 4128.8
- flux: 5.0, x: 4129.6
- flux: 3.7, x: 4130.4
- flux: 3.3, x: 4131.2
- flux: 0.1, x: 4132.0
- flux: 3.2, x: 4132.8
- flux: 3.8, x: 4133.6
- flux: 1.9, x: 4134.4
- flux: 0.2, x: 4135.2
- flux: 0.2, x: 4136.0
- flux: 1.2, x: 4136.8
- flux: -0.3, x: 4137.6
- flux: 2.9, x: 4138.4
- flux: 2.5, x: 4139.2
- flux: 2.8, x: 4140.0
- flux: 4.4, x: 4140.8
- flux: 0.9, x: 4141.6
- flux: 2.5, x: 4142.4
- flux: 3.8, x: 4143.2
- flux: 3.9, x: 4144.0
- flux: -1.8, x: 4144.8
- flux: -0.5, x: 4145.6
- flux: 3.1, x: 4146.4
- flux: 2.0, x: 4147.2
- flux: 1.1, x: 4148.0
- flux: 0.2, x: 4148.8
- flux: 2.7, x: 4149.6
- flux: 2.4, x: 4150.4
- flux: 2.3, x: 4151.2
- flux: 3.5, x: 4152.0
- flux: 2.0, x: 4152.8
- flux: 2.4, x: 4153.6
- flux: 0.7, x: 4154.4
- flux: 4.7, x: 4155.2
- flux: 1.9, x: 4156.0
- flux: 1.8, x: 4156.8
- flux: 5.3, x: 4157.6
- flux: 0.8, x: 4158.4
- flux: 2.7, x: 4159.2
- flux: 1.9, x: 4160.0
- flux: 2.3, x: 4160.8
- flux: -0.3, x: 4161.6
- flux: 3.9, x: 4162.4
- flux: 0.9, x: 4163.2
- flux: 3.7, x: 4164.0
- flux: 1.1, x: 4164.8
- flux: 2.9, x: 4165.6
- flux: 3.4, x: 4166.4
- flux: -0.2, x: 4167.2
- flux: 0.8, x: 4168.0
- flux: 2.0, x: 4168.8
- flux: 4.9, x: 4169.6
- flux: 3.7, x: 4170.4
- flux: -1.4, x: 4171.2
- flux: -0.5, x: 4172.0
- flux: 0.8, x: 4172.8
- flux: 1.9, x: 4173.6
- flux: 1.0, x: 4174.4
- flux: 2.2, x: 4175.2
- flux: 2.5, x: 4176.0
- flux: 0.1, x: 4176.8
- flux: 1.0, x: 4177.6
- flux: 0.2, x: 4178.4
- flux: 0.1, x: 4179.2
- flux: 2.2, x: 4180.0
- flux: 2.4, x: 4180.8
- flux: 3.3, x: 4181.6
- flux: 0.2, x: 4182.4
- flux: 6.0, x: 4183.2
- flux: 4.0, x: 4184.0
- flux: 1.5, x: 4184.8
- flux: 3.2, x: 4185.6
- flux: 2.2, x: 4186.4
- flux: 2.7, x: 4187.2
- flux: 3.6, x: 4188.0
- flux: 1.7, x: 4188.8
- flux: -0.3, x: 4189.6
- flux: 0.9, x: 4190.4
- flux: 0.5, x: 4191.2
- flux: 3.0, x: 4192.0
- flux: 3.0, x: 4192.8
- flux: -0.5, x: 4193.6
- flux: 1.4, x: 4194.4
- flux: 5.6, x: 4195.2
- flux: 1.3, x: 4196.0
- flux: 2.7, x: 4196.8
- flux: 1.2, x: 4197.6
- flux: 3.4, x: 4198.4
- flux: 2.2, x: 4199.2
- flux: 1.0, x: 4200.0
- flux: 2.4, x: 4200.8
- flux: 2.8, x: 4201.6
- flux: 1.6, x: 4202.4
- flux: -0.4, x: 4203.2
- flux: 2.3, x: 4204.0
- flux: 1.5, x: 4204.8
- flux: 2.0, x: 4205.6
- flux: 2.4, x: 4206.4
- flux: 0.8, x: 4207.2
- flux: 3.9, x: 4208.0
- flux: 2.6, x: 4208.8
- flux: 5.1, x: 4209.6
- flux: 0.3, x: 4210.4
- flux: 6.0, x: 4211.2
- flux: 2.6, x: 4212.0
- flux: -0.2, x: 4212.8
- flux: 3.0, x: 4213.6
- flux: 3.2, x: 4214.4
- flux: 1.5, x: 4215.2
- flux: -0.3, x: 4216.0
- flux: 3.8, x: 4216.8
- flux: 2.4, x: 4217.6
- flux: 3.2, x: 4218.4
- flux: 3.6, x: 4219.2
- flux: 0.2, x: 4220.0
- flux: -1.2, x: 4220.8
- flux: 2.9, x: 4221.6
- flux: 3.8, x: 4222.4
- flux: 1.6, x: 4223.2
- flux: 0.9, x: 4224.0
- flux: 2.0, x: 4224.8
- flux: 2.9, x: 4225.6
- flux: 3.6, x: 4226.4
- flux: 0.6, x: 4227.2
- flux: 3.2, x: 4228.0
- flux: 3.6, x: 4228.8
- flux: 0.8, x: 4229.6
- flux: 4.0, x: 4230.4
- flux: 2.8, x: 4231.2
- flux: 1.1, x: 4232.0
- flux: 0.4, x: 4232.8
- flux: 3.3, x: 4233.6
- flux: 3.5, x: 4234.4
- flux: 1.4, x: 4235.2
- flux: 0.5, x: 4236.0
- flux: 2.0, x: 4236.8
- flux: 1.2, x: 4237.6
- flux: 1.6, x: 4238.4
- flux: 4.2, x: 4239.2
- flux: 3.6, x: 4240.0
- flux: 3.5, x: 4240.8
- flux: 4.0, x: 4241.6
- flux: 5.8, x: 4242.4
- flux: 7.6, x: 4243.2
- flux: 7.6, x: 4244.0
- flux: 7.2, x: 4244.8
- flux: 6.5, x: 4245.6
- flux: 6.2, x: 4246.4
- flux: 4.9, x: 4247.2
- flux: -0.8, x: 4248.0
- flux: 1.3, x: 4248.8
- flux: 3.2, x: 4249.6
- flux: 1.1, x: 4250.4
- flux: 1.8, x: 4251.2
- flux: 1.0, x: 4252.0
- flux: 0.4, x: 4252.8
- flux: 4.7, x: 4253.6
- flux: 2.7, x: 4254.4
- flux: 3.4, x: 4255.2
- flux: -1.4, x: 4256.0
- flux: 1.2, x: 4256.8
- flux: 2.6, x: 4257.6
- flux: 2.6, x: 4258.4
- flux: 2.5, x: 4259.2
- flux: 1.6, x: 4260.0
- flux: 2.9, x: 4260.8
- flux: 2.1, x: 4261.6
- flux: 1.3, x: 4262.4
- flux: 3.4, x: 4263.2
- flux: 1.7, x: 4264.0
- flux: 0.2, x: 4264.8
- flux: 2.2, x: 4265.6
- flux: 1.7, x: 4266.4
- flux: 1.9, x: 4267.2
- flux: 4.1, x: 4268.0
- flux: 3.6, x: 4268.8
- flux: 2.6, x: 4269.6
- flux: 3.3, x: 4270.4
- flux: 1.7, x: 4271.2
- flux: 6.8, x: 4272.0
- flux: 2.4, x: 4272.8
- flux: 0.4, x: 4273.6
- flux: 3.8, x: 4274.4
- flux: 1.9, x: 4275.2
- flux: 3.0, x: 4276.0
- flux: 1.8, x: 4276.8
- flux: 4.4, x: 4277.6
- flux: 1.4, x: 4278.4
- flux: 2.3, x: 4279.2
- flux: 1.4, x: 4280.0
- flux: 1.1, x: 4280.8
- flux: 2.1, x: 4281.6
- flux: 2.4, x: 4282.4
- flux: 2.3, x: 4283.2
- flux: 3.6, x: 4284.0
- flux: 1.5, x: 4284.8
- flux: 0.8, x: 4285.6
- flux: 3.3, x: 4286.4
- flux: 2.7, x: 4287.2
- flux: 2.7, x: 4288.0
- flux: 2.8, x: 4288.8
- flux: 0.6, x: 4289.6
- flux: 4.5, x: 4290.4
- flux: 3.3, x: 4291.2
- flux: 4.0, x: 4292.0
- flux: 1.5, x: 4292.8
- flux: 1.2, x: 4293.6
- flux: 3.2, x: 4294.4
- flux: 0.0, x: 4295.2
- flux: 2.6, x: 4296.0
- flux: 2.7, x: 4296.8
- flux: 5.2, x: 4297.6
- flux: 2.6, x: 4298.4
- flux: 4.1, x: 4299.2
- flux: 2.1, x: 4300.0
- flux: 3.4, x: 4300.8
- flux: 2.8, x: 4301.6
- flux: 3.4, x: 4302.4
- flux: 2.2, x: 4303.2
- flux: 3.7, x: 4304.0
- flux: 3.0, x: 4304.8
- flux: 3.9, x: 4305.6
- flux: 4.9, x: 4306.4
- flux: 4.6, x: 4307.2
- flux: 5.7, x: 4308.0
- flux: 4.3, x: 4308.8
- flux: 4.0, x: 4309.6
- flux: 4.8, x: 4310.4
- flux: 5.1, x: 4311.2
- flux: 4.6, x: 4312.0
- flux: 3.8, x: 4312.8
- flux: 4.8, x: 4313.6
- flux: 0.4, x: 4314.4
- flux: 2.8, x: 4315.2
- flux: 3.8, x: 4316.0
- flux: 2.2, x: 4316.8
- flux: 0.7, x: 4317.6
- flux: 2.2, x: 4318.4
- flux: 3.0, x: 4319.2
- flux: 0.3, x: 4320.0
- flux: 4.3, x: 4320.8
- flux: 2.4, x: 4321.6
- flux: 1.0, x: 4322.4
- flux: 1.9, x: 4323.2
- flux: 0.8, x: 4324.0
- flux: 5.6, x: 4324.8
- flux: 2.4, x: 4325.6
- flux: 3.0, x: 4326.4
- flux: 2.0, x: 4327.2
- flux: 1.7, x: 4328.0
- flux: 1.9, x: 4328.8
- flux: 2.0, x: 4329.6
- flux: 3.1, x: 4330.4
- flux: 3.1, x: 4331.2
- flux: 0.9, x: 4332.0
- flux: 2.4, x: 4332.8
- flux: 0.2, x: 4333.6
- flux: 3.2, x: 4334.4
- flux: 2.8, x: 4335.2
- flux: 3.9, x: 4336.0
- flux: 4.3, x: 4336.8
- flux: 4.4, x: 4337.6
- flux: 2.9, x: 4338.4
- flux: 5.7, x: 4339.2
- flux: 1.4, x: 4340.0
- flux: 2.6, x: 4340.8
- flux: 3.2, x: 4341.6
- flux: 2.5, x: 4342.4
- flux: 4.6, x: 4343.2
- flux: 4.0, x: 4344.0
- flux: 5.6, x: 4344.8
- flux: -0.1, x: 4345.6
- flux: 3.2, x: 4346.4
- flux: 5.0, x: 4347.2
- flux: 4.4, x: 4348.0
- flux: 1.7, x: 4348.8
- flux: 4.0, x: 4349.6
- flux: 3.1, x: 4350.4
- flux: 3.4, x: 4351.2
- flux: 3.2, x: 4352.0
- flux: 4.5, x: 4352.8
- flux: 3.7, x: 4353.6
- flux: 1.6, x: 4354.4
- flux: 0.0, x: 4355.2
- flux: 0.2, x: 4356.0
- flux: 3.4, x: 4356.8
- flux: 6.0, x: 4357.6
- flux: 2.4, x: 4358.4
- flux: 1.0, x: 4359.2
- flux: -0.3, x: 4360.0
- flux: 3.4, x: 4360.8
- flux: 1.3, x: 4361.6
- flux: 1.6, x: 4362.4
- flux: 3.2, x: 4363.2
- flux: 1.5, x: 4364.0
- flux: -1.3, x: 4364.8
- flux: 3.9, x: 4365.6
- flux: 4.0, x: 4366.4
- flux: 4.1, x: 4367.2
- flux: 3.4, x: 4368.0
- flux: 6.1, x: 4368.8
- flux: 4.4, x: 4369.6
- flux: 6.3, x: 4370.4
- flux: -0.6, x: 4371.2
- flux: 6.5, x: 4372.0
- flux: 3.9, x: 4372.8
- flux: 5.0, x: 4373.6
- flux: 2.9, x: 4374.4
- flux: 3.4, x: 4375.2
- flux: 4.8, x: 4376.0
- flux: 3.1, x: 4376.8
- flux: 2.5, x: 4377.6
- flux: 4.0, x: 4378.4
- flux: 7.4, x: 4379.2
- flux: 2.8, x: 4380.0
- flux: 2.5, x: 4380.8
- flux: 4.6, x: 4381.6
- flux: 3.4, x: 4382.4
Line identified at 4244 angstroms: [O II]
